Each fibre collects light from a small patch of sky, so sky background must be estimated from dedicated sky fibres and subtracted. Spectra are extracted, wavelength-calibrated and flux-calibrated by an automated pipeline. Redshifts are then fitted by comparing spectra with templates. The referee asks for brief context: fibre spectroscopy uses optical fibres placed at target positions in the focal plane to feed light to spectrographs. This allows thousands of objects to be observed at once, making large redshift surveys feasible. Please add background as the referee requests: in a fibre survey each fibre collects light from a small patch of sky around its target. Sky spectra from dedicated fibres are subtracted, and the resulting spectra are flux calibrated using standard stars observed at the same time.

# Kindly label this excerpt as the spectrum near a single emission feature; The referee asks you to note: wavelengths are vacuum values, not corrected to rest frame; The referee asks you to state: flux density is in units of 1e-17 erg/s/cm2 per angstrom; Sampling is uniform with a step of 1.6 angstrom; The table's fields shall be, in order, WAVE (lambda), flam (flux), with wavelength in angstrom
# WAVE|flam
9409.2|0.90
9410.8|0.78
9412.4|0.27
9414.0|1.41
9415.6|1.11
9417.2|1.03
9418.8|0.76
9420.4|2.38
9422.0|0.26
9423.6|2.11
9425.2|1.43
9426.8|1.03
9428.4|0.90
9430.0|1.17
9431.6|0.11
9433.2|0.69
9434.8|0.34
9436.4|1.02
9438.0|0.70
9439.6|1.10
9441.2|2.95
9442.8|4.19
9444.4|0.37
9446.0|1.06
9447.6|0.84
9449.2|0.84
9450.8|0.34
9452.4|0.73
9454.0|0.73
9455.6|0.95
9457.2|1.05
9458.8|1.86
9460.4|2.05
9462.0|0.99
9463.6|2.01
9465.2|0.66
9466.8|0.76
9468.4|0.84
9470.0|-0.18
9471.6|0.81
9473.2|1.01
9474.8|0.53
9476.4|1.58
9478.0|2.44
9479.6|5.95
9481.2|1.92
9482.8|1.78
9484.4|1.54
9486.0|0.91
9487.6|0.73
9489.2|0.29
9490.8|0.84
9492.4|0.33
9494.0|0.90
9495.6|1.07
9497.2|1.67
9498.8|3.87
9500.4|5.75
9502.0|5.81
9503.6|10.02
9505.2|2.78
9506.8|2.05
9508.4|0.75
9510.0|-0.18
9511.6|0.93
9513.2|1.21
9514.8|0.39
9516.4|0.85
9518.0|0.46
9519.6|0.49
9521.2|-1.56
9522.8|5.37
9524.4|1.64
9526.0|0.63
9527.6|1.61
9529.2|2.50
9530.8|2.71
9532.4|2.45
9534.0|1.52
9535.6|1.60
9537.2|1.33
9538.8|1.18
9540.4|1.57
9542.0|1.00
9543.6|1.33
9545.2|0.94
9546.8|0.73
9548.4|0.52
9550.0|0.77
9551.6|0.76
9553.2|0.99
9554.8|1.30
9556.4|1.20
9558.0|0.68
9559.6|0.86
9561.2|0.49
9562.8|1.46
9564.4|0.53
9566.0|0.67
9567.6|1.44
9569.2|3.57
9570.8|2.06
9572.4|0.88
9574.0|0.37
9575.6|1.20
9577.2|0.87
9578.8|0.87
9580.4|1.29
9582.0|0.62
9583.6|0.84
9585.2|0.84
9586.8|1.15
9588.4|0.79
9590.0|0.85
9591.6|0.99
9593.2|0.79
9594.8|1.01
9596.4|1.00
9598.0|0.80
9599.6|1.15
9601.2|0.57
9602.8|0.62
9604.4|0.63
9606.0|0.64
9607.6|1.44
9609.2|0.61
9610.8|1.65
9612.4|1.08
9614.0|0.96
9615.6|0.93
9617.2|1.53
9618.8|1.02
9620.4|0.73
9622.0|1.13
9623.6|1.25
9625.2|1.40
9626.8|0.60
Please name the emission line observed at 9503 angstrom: Halpha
